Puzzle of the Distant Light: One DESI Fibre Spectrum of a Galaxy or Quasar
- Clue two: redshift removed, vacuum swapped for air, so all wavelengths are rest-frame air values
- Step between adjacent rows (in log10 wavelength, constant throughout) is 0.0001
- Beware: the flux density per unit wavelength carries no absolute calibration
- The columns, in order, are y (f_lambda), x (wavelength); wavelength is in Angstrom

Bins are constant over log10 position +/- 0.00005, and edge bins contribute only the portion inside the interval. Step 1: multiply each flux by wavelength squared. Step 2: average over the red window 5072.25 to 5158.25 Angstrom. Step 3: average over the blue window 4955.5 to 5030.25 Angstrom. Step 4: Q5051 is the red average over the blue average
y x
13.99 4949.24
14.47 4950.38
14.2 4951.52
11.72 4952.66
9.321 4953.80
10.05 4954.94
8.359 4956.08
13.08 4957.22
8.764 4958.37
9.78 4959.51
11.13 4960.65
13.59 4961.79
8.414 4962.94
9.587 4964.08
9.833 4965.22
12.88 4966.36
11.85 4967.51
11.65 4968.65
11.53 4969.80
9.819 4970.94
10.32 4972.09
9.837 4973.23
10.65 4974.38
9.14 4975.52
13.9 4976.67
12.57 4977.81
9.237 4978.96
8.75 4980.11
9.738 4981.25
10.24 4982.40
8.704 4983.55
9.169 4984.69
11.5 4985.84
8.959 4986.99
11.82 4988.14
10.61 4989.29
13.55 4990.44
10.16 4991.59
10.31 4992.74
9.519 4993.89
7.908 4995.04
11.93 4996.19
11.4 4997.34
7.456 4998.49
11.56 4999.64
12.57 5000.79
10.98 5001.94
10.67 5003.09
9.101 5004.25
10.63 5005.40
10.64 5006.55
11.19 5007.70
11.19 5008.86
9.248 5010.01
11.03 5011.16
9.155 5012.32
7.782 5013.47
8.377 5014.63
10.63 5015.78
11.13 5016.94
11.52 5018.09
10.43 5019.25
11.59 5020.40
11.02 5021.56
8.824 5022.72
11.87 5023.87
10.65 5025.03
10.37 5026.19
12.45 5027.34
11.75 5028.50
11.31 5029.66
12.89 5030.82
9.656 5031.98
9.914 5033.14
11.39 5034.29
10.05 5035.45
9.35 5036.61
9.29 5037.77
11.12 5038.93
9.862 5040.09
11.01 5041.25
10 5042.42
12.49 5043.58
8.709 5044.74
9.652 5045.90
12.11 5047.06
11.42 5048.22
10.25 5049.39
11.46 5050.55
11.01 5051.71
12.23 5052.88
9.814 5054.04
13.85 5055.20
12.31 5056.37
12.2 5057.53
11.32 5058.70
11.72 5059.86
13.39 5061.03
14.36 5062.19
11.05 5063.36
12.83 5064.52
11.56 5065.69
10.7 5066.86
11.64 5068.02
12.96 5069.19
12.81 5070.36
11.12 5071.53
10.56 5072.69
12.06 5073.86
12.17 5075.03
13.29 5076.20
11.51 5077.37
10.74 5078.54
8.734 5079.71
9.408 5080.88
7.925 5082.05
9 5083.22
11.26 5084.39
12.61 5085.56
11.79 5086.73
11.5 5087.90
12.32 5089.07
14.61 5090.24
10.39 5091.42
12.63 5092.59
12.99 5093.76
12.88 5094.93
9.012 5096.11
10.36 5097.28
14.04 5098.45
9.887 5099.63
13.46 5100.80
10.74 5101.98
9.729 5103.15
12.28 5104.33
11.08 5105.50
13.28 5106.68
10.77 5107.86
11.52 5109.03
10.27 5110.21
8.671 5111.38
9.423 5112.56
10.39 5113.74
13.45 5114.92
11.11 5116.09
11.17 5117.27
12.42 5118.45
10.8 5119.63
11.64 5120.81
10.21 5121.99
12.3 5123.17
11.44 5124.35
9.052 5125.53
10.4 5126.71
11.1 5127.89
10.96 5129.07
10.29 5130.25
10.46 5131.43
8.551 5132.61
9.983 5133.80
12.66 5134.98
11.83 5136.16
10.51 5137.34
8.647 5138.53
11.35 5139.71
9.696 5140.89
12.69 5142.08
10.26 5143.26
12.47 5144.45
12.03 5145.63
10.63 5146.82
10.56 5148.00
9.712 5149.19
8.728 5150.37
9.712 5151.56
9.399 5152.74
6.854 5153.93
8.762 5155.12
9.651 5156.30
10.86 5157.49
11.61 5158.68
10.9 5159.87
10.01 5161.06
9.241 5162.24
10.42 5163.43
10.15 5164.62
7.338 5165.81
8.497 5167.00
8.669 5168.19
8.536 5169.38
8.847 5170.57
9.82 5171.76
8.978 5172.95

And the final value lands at 1.08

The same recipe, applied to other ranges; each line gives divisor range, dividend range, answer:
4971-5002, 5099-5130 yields 1.11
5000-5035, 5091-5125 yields 1.10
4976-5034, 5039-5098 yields 1.11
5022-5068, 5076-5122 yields 1.02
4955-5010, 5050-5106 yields 1.14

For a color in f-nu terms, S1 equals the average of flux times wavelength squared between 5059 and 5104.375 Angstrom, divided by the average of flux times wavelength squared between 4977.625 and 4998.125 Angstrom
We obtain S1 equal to 1.17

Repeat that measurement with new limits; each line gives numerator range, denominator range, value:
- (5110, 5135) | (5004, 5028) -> 1.07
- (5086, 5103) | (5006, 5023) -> 1.19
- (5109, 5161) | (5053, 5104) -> 0.93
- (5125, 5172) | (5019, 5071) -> 0.93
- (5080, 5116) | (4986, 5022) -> 1.11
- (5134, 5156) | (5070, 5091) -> 0.94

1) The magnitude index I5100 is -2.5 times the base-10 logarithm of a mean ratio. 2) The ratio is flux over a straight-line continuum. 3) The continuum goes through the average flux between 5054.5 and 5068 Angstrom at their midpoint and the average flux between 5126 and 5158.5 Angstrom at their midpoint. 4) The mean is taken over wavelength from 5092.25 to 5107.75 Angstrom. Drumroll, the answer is -0.03 mag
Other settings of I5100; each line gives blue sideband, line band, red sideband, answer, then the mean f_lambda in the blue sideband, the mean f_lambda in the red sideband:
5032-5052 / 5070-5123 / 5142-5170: -0.111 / 10.5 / 9.85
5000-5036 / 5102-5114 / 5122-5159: -0.028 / 10.7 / 10.4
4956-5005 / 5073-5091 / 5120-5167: -0.084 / 10.5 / 10.3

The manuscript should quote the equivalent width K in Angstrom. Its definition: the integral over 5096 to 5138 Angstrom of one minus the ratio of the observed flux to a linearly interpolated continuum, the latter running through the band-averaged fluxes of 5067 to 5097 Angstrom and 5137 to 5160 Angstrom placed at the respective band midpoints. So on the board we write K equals -0.8 Angstrom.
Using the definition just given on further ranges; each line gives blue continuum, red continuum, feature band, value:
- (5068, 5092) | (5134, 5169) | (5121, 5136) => -0.2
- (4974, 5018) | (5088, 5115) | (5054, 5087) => -1.3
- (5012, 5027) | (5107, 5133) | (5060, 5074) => -2.0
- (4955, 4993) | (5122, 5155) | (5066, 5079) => -1.6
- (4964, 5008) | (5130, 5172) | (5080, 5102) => -2.5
